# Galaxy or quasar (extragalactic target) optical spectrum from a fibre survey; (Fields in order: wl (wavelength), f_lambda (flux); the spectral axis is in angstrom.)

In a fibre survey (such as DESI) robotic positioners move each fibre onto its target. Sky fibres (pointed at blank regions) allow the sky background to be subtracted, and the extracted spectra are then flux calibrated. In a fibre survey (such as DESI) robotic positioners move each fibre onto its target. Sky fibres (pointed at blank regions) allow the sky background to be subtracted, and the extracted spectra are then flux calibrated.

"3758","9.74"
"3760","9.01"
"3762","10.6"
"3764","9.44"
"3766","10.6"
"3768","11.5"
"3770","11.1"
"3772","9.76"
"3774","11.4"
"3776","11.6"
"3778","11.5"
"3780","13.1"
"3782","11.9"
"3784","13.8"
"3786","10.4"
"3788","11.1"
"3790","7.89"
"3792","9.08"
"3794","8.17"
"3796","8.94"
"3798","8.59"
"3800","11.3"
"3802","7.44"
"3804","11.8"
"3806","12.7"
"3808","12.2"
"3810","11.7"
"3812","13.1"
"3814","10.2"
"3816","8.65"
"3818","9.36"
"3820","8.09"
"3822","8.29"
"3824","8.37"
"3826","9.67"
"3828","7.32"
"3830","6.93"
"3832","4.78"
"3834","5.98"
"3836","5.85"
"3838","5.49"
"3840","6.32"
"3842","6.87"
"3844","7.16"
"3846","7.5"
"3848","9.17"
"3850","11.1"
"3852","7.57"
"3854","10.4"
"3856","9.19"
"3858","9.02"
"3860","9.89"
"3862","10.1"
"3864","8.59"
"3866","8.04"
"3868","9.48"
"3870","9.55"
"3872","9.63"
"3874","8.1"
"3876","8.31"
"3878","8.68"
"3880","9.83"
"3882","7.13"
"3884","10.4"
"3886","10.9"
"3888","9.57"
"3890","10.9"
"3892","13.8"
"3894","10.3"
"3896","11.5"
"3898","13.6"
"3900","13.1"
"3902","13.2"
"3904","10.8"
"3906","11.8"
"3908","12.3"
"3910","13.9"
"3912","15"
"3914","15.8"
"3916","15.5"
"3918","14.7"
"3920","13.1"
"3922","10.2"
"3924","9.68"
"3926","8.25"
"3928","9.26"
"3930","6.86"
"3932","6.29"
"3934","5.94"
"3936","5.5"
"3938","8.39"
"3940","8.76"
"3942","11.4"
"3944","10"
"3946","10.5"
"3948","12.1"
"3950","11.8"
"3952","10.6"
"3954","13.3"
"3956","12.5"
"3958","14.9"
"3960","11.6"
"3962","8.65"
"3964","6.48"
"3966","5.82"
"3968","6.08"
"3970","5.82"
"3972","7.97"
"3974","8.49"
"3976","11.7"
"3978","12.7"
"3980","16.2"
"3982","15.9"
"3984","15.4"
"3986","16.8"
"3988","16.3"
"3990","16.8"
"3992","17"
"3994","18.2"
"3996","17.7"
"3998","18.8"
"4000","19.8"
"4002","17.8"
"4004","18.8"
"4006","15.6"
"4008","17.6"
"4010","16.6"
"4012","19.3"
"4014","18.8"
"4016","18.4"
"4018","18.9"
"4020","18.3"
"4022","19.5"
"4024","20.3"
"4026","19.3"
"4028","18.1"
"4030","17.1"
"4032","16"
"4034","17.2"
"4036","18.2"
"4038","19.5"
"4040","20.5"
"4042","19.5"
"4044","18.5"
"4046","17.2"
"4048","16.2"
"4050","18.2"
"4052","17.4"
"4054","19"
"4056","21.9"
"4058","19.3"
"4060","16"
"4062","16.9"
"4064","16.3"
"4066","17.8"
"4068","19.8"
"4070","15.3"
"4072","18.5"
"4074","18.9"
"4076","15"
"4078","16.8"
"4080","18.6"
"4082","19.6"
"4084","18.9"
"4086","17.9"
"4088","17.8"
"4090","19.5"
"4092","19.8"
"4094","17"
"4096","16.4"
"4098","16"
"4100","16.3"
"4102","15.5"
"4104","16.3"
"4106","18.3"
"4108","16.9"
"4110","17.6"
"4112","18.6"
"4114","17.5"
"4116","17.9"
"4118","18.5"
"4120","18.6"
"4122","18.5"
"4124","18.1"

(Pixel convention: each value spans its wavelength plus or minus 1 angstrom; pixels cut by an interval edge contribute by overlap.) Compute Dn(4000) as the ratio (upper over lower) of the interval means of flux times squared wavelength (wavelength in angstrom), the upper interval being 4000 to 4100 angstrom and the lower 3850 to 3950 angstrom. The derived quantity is 1.9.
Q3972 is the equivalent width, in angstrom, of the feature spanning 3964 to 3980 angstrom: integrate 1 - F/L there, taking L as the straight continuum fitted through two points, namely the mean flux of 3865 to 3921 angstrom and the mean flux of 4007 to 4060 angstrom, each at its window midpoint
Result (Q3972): 6.9 angstrom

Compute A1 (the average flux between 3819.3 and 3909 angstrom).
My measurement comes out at 9.22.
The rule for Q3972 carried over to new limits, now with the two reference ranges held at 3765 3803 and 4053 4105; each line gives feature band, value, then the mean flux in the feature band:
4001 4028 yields -3.73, 18.4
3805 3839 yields 7.80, 8.75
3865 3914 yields 8.20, 10.9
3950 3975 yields 9.07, 9.45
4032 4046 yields -1.52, 18.6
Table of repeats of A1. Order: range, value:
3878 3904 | 11.1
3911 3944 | 10.3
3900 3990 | 11.2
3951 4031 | 15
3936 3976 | 9.69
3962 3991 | 11.5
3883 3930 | 12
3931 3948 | 8.57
